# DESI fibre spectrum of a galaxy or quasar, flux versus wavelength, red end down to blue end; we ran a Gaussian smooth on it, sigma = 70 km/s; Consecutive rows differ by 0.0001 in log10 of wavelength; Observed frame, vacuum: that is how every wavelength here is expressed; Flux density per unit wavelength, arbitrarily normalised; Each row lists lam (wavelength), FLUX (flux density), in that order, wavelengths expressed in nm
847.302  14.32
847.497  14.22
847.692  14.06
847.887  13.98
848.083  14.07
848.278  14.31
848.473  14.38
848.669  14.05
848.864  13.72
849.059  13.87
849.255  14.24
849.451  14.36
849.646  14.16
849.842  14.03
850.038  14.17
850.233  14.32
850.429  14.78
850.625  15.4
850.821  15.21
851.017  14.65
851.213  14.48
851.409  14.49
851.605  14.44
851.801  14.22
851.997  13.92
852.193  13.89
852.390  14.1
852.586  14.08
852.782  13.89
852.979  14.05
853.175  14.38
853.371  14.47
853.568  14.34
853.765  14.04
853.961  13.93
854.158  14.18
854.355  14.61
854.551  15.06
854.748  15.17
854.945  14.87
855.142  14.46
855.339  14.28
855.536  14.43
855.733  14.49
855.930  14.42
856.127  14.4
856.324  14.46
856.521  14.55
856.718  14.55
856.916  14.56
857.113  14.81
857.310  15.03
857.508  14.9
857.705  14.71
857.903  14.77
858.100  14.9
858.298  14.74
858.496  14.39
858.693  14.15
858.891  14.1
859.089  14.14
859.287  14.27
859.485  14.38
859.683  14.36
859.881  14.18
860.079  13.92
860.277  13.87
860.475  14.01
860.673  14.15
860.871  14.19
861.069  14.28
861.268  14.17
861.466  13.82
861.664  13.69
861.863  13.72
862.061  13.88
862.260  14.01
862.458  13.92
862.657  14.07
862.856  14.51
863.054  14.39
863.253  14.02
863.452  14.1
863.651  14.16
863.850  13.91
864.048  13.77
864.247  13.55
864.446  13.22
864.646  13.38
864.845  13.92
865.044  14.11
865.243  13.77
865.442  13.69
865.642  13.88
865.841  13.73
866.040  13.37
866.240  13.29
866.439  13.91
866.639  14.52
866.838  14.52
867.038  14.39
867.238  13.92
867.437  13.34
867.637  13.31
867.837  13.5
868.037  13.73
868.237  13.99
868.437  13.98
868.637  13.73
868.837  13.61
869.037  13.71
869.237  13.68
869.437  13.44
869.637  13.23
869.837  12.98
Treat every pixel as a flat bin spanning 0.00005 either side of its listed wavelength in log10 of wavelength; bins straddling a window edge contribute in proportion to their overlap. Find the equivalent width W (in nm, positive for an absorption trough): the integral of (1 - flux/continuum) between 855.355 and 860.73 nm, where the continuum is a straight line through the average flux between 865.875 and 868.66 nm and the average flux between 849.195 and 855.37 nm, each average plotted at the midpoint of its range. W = -0.10 nm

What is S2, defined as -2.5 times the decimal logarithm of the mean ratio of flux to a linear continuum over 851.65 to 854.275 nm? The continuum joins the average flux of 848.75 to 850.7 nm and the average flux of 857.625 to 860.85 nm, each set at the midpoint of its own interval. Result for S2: 0.01 mag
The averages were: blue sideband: 14.3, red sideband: 14.3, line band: 14.1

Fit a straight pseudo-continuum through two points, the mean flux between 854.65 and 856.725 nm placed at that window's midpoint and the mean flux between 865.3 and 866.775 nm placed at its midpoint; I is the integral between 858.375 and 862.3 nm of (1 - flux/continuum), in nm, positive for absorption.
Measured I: 0.03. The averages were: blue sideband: 14.6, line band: 14.1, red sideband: 13.8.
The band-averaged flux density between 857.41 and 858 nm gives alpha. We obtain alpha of 14.8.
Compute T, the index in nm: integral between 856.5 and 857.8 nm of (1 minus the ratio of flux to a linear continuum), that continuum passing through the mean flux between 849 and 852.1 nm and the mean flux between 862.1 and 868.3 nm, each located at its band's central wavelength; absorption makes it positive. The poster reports -0.05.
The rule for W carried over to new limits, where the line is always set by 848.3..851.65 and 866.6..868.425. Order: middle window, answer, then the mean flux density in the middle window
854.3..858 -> -0.11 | 14.7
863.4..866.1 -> 0.04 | 13.8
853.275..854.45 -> 0.00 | 14.2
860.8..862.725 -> 0.01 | 14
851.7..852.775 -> 0.02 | 14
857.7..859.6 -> -0.04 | 14.4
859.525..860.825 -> 0.00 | 14.1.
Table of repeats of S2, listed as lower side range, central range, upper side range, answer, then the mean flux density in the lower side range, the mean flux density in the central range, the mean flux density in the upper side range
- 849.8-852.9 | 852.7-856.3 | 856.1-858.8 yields 0.01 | 14.4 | 14.4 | 14.6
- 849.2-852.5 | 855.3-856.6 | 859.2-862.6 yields -0.02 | 14.4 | 14.4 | 14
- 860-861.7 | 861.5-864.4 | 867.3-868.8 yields 0.00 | 14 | 14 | 13.7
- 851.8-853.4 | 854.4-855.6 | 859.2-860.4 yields -0.05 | 14.1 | 14.7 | 14.2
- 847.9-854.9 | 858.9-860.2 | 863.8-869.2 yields -0.01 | 14.3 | 14.2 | 13.8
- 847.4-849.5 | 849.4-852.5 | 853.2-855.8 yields -0.01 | 14.1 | 14.4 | 14.5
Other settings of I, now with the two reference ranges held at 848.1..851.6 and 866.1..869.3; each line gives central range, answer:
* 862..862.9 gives -0.01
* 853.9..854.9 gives -0.03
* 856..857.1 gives -0.03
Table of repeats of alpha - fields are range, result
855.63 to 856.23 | 14.4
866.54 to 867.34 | 14.3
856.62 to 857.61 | 14.8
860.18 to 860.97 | 14.1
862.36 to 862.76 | 14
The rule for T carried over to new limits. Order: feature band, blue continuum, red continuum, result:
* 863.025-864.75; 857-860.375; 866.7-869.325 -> 0.03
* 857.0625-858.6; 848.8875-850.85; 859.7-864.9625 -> -0.07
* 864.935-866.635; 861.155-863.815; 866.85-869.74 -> 0.01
